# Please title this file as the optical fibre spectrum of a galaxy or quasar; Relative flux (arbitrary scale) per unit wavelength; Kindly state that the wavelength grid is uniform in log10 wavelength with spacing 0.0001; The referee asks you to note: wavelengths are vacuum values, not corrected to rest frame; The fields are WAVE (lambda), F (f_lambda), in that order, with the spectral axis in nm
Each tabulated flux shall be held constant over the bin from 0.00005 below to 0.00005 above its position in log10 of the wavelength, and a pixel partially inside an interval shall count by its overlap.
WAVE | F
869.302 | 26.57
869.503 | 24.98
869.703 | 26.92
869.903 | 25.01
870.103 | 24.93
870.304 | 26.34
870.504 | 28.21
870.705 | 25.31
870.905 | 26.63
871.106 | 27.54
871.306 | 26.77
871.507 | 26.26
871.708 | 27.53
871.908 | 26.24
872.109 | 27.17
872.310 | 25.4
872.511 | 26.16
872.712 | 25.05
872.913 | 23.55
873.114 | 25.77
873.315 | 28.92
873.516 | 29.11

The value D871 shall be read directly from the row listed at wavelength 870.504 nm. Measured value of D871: 28.21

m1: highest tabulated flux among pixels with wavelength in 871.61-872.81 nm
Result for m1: 27.53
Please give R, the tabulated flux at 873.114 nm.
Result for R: 25.77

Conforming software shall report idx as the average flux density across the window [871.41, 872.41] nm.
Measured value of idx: 26.5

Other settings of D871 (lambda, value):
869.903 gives 25.01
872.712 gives 25.05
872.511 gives 26.16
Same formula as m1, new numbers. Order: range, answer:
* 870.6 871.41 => 27.54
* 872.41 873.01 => 26.16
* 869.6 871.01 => 28.21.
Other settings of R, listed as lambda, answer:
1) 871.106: 27.54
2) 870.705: 25.31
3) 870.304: 26.34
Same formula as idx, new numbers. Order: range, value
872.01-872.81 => 25.9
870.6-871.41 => 26.6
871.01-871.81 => 27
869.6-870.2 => 25.7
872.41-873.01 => 24.9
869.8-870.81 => 26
